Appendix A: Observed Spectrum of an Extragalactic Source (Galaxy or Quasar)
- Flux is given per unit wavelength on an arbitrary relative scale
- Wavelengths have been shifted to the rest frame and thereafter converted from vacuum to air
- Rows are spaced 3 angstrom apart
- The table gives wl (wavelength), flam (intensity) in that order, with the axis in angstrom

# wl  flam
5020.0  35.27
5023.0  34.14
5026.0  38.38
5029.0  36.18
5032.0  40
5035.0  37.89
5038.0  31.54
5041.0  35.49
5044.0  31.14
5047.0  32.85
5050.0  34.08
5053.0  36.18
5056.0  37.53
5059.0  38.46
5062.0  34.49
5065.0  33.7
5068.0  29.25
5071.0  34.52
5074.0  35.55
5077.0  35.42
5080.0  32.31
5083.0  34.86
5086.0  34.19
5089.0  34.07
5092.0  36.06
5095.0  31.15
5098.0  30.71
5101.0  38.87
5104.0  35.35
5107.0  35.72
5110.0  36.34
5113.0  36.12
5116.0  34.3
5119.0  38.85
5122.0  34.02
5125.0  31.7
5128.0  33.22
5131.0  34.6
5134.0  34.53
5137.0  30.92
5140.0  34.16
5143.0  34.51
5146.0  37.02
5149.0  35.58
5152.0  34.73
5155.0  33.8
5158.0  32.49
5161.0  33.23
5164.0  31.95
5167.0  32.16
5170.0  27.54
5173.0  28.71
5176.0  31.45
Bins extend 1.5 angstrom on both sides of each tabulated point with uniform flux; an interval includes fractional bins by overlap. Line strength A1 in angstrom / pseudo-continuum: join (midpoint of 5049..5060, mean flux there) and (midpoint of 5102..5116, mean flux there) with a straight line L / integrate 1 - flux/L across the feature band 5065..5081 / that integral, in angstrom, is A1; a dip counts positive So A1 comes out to 1.3 angstrom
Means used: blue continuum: 36.6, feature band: 33.5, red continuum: 35.8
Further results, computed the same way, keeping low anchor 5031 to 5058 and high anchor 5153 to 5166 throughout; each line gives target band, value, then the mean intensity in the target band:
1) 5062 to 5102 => 0.66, 33.9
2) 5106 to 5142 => -0.98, 34.5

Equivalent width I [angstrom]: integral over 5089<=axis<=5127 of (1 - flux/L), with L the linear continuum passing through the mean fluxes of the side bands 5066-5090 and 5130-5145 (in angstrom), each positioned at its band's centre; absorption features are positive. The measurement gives -1.2 angstrom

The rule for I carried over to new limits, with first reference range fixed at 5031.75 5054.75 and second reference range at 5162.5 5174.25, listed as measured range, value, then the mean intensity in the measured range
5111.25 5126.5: -1.5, 35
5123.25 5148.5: -2.1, 33.9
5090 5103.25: -0.6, 34.3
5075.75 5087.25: -0.3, 34.2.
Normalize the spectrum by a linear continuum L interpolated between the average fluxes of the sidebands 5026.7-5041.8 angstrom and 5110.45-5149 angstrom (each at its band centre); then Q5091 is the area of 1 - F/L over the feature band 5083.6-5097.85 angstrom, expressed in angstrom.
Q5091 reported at 0.68 angstrom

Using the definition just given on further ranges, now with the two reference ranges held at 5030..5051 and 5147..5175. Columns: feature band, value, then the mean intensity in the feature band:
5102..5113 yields -0.9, 36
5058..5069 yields 0.1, 34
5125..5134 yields -0.2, 33.6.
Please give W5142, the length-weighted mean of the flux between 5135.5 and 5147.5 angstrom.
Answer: 34.2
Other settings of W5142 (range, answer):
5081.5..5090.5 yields 34.4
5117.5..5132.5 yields 34.5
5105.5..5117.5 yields 35.6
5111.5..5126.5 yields 35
